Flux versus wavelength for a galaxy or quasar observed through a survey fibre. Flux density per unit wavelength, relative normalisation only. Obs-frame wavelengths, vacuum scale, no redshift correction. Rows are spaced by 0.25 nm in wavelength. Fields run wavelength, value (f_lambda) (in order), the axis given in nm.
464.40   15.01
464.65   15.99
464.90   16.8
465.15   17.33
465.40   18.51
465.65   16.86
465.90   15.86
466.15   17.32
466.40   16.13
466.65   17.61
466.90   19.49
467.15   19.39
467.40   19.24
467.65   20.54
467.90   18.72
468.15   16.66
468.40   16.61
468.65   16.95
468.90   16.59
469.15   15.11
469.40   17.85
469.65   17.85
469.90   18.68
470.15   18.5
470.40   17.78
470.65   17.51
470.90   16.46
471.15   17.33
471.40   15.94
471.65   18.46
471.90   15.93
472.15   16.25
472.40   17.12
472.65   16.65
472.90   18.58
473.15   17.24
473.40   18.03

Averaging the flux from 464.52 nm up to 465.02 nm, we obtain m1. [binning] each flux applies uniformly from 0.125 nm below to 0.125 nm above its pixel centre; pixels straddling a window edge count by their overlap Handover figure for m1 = 16.4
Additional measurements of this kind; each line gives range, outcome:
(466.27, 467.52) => 18.4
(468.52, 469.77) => 16.9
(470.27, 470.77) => 17.7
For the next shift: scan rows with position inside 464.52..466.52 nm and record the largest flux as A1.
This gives 18.51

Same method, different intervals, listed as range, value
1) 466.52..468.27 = 20.54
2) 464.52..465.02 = 16.8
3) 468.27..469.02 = 16.95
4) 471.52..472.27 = 18.46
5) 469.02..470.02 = 18.68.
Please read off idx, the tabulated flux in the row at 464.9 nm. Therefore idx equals 16.8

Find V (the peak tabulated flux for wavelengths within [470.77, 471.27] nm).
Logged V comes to 17.33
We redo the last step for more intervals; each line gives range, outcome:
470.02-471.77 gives 18.5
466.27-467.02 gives 19.49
